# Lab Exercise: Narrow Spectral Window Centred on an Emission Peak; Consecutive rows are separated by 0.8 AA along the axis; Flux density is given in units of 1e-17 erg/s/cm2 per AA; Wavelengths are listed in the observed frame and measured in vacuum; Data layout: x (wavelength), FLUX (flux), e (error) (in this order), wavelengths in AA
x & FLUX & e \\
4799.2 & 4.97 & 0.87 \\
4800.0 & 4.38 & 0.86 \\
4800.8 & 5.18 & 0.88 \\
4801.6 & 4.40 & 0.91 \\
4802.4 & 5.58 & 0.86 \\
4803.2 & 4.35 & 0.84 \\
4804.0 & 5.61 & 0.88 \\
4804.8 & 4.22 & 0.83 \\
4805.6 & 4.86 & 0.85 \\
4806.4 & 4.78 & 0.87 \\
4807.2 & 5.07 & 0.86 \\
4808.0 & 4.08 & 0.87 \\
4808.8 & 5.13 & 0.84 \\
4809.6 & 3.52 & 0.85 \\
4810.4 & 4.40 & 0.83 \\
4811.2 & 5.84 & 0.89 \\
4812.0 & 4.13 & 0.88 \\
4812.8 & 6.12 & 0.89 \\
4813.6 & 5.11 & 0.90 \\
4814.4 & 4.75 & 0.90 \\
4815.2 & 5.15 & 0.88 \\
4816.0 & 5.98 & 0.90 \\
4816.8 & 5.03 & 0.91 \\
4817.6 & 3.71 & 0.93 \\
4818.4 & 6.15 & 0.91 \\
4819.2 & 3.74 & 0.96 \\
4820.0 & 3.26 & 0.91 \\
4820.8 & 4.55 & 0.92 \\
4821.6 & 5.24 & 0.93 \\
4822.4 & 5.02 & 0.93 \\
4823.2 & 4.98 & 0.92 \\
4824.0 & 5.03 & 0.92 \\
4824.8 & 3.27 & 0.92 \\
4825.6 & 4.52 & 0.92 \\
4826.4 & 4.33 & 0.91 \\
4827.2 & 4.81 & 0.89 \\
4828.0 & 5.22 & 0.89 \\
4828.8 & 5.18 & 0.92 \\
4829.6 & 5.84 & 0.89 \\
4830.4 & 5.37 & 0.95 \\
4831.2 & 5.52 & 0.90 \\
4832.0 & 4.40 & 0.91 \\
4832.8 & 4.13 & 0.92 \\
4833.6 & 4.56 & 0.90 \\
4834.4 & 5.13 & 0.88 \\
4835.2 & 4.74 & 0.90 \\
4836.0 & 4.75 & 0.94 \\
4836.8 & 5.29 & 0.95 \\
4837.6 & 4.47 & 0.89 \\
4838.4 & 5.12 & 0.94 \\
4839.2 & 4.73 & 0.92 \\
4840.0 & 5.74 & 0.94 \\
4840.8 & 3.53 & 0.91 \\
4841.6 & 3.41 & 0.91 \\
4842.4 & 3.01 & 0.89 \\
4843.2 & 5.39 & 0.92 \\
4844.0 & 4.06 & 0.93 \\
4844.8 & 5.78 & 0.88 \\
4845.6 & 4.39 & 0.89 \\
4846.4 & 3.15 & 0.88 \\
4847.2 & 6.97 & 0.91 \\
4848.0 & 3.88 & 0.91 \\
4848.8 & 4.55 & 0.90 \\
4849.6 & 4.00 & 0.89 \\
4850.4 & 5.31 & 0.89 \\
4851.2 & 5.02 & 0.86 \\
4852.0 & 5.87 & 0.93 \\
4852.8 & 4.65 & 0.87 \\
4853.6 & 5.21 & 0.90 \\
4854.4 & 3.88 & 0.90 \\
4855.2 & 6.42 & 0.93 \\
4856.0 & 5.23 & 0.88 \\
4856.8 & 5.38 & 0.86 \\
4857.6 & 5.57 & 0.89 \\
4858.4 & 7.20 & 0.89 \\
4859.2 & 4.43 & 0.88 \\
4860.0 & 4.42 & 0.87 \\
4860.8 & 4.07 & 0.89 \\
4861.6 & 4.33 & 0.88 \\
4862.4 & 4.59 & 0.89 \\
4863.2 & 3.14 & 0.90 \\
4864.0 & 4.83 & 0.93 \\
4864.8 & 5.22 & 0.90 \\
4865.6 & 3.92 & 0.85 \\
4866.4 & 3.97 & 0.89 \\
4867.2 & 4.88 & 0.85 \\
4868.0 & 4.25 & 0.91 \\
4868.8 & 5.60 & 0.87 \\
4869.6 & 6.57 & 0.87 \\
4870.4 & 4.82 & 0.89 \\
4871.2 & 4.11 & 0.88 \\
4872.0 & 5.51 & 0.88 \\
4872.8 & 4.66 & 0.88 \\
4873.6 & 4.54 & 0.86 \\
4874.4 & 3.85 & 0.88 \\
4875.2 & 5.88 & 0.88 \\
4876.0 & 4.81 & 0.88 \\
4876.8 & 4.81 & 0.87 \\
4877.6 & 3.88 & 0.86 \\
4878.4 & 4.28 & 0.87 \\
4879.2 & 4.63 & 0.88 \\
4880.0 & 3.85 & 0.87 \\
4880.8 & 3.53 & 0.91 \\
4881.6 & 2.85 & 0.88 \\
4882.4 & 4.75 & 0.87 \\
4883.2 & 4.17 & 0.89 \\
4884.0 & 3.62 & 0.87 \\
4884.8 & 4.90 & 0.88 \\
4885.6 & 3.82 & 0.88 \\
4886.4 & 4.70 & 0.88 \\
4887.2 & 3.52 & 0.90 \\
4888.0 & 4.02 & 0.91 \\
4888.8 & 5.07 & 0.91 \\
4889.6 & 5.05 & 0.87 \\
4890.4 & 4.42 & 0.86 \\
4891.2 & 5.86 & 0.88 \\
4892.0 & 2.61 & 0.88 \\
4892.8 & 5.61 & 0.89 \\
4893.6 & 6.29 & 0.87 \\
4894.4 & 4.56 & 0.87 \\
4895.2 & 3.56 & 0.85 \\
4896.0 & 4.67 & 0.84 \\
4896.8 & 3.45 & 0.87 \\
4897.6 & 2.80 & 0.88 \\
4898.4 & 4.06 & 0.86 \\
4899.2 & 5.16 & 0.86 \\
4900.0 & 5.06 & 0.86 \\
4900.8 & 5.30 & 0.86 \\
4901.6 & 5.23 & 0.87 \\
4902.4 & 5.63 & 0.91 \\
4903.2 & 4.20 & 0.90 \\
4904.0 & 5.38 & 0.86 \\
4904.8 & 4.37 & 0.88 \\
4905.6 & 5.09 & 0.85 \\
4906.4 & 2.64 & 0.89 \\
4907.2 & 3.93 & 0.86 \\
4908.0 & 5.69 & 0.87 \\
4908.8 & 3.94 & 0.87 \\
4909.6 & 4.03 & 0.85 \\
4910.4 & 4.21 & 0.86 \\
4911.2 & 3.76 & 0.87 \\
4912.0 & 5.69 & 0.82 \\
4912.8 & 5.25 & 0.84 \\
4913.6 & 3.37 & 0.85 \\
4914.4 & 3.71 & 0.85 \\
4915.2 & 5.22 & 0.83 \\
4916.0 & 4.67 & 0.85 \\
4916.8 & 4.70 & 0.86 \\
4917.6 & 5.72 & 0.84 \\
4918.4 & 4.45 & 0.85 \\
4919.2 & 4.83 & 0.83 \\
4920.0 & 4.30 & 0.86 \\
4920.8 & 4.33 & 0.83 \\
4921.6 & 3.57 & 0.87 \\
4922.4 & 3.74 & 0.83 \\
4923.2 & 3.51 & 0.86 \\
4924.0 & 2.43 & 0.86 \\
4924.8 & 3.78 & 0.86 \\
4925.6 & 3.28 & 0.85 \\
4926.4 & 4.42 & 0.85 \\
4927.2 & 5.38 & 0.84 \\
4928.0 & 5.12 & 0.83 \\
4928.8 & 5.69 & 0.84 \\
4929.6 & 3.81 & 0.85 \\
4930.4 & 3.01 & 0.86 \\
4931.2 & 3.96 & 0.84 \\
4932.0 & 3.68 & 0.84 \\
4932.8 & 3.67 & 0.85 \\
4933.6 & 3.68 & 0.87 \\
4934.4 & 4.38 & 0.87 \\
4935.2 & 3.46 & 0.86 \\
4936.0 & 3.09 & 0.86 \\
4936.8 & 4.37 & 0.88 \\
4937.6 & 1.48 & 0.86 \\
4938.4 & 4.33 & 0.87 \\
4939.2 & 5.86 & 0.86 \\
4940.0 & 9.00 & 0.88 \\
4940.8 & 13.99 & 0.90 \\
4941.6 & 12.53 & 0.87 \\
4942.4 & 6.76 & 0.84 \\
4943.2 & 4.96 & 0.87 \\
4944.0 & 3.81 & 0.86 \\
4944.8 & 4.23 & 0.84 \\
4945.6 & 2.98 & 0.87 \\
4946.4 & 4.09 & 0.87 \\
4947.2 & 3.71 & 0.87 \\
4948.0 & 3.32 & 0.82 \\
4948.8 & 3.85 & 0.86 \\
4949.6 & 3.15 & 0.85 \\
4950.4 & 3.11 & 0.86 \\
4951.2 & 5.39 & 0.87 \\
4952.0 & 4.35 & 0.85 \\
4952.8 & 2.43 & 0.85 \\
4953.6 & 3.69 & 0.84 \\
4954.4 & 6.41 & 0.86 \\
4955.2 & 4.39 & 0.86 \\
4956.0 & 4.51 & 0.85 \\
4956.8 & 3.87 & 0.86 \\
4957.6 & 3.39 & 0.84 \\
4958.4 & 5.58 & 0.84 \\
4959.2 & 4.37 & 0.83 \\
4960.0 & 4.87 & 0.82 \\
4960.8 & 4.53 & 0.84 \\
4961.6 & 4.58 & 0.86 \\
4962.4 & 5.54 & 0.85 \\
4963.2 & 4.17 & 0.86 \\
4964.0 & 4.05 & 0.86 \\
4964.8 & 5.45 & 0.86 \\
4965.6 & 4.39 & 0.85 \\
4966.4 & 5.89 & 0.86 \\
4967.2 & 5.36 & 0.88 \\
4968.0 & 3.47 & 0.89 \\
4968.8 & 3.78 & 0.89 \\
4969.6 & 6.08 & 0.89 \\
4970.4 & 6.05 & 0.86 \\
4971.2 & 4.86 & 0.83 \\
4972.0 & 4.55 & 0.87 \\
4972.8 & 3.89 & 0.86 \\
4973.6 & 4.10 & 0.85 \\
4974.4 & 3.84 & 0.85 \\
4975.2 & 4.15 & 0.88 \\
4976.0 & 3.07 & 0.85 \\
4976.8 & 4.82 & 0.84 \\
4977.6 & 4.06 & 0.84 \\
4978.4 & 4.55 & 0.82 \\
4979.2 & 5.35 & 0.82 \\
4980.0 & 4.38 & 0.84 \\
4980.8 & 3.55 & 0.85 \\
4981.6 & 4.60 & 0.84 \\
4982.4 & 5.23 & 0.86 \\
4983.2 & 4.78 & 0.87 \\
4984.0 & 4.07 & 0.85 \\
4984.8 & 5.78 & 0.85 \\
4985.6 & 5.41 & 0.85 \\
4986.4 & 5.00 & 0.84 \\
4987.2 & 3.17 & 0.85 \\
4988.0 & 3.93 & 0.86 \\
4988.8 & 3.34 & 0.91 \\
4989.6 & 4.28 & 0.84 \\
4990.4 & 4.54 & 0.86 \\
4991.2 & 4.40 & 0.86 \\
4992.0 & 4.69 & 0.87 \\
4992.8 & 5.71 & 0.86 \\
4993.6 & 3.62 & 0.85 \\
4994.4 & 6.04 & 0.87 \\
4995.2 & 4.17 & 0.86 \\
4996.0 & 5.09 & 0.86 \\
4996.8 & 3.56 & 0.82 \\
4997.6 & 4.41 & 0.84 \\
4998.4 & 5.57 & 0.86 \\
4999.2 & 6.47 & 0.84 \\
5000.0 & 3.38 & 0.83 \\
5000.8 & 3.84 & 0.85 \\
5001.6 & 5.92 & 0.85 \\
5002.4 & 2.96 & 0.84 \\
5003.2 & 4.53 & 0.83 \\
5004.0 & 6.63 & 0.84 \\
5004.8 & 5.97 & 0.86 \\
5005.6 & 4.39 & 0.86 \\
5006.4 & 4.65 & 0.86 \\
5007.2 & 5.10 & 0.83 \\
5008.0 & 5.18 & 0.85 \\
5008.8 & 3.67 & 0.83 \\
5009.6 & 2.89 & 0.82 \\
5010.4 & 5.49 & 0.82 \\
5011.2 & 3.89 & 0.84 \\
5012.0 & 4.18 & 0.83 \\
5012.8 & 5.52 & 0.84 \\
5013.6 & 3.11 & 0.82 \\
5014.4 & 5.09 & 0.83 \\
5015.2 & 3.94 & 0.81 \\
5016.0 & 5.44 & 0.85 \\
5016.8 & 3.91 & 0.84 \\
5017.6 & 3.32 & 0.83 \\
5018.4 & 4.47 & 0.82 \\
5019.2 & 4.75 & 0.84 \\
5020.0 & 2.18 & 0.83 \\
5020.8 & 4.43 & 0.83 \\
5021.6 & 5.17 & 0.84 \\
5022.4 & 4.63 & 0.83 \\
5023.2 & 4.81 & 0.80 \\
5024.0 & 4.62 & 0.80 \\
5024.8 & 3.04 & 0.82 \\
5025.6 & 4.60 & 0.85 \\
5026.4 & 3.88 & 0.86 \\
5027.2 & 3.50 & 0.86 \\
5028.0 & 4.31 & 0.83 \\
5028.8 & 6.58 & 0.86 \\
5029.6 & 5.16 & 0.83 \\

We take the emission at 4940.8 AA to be H-gamma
